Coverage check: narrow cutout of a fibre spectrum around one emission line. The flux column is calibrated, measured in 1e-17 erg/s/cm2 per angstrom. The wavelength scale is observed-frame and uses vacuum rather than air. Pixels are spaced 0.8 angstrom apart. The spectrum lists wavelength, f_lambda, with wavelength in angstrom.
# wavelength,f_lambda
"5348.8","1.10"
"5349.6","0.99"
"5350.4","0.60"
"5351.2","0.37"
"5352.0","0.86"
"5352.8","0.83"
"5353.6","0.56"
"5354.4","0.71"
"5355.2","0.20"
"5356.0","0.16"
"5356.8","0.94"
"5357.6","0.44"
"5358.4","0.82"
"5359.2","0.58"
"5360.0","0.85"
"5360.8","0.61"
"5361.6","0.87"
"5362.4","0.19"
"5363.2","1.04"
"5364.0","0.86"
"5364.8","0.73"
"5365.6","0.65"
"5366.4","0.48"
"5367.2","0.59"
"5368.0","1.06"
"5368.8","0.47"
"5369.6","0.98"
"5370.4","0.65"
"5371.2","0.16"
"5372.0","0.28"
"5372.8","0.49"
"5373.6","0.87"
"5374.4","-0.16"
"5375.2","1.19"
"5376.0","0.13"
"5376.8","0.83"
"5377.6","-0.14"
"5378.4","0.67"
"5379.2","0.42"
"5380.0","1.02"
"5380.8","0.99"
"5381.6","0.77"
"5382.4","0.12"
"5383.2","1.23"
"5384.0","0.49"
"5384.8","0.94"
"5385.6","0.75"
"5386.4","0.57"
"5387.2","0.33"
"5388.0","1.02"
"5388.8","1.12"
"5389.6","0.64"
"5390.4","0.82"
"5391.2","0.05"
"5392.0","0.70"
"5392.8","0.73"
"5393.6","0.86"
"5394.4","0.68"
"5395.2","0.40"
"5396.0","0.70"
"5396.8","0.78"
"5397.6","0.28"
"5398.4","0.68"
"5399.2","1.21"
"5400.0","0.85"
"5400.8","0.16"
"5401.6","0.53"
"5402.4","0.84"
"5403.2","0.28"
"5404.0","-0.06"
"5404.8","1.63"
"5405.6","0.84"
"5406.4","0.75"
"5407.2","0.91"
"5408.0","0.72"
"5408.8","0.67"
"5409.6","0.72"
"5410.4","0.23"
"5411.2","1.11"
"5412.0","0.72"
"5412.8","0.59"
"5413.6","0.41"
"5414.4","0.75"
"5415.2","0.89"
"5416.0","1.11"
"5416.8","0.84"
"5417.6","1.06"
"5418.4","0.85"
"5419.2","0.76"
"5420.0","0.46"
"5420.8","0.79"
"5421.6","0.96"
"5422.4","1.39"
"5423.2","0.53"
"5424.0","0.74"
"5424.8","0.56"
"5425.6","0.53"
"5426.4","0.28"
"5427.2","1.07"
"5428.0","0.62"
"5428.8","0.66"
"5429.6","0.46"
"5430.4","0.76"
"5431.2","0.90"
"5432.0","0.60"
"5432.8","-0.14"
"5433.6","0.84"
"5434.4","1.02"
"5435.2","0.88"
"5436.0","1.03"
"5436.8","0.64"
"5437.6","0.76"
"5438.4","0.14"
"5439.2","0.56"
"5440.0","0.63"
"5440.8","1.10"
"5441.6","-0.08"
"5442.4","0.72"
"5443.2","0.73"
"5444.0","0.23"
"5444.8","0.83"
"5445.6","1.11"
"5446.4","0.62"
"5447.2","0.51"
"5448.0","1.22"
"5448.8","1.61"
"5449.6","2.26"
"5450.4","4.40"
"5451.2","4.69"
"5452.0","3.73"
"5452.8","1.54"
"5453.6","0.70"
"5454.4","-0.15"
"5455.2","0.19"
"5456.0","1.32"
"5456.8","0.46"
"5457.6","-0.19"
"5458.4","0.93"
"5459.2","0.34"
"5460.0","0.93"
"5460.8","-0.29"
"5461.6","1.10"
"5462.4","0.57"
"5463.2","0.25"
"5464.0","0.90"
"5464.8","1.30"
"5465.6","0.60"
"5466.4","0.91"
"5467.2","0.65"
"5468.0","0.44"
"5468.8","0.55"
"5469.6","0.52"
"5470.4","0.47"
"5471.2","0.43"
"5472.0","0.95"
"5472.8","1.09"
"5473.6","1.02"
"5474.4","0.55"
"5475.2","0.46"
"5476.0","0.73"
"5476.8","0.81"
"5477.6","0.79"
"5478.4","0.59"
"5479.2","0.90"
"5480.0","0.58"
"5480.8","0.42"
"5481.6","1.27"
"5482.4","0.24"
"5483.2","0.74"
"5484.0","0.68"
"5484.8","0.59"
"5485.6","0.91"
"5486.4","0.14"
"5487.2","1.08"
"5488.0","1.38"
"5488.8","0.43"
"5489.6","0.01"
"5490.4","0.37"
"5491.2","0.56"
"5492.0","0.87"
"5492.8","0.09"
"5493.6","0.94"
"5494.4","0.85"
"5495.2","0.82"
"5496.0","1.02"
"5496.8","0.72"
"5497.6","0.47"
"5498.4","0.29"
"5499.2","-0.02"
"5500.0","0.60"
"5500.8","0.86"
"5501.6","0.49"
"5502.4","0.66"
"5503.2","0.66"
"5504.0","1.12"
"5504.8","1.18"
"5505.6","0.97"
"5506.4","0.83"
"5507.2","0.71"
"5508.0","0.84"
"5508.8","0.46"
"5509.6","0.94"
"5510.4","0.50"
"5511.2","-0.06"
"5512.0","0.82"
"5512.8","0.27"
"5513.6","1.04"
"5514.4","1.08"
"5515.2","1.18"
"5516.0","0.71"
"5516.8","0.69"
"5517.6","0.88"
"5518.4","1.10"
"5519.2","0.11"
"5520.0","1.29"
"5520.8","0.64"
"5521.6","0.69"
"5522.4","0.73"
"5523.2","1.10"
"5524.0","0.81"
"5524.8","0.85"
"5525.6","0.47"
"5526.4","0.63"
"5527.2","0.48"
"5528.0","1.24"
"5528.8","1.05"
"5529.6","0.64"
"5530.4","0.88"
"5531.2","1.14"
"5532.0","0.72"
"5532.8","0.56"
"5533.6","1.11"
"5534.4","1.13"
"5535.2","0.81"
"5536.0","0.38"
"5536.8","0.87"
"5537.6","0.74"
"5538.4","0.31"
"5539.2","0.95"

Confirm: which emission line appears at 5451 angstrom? H-beta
